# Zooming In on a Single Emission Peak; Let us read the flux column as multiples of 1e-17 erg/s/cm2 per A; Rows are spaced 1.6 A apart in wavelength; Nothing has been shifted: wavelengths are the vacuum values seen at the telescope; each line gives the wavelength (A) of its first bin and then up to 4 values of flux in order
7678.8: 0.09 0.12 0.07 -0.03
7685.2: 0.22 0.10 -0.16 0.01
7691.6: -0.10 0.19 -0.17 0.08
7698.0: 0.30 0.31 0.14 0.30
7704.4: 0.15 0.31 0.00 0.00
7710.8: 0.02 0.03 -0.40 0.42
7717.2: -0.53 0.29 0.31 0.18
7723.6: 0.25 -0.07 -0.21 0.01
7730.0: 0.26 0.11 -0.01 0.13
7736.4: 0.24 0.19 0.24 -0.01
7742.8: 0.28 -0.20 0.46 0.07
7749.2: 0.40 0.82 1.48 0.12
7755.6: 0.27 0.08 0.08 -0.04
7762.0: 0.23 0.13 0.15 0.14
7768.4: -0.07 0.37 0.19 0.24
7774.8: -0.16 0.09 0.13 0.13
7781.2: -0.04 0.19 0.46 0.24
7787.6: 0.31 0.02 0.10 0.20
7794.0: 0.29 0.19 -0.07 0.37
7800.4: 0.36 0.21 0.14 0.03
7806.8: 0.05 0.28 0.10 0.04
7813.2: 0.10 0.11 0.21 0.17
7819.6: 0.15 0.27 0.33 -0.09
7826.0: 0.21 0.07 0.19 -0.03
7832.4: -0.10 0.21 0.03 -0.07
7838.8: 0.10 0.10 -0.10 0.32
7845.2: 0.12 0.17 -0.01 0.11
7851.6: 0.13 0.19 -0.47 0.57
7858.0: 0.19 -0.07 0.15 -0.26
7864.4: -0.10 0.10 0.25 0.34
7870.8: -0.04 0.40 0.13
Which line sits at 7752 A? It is Hgamma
